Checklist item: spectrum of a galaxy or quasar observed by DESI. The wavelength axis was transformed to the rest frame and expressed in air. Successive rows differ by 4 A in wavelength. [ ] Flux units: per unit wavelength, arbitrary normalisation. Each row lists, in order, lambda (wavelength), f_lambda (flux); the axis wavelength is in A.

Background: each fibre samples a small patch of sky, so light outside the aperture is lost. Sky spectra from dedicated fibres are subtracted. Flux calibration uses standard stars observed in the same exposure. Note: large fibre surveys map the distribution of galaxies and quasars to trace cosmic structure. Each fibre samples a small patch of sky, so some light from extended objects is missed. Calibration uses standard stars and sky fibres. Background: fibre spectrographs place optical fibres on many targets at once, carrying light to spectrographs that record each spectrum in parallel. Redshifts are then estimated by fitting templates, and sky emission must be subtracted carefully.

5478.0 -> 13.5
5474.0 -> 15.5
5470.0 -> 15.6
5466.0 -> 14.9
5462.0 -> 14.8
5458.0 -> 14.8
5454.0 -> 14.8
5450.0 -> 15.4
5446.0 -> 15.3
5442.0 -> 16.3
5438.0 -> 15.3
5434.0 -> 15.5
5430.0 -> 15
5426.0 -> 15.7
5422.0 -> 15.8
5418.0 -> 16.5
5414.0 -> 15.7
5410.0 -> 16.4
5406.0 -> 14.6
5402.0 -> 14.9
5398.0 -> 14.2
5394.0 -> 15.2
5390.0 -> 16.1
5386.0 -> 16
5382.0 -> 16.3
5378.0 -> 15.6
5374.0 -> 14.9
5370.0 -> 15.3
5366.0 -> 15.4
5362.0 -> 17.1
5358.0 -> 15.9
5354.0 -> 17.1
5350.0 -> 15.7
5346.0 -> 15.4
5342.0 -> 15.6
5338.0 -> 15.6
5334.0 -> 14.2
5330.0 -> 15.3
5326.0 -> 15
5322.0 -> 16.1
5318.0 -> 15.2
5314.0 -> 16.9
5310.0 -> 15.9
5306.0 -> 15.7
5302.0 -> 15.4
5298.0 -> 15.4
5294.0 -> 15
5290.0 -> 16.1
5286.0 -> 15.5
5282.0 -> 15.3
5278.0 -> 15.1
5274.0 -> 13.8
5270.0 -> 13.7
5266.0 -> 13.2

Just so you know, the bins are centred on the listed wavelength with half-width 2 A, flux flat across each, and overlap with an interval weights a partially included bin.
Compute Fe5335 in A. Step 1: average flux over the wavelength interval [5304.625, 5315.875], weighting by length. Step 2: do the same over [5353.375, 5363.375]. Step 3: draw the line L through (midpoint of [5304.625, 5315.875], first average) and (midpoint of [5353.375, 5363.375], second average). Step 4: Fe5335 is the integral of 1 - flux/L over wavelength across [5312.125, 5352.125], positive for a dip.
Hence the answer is 2.15 A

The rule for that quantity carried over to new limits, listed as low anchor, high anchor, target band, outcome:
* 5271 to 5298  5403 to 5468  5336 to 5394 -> -2.15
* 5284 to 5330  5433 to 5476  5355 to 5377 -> -0.40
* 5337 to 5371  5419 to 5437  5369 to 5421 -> 0.63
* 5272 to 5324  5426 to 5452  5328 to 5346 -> 0.34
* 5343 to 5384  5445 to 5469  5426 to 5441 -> -0.16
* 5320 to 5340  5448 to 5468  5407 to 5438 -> -1.46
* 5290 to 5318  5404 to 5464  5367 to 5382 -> 0.15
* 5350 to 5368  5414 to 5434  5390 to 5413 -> 1.07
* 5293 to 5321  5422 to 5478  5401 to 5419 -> -0.28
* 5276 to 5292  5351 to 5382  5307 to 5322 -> -0.32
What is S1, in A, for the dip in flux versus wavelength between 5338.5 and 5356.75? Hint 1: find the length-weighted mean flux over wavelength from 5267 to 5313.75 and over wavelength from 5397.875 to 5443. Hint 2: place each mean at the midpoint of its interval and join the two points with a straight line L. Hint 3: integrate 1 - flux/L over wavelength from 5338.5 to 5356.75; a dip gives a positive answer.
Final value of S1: -0.69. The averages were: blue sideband 15.2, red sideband 15.5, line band 15.9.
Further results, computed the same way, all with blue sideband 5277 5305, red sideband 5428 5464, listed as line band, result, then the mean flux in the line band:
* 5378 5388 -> -0.5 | 16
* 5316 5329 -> 0.0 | 15.4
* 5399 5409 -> 0.3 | 14.9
